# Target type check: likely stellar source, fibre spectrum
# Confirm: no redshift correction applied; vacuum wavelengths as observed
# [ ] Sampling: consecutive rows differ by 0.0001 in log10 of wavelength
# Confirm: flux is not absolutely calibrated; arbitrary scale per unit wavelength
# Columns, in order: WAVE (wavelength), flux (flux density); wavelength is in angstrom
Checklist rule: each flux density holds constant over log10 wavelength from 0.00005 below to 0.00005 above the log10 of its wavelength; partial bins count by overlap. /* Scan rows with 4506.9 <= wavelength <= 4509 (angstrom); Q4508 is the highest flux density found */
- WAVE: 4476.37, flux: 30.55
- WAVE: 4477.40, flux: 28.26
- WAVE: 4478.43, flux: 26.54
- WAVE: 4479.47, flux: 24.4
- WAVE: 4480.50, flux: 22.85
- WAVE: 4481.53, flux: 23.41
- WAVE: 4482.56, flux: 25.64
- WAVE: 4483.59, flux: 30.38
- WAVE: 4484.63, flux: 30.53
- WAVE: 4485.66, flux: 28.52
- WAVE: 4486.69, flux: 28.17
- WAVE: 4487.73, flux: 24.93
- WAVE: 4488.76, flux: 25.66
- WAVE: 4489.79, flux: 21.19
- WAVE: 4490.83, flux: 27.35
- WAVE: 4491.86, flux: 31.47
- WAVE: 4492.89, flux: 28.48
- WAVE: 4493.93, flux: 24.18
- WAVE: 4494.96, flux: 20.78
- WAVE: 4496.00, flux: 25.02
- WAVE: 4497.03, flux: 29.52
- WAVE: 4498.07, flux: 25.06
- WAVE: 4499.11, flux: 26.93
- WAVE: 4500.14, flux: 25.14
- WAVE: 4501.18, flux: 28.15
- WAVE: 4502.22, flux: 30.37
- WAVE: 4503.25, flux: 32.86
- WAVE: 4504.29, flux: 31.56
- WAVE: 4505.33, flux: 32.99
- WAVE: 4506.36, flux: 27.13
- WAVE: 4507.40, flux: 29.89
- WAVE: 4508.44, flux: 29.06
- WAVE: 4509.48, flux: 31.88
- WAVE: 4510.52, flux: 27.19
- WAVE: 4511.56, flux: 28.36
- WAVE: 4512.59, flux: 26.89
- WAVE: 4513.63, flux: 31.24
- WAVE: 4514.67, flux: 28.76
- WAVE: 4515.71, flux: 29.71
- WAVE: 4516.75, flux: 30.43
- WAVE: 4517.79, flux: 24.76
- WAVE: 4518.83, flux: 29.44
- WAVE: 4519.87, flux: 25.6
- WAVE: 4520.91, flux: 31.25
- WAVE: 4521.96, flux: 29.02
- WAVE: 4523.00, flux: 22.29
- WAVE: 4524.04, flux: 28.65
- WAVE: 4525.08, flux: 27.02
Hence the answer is 29.89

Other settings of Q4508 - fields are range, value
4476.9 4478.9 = 28.26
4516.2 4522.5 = 31.25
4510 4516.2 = 31.24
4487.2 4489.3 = 25.66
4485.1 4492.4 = 31.47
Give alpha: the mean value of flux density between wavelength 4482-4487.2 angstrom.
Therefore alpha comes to 28.6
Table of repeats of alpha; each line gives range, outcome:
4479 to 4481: 23.6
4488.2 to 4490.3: 23.5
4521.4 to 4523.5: 25.7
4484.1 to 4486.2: 29.5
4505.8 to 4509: 28.8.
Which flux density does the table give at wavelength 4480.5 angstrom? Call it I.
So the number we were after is 22.85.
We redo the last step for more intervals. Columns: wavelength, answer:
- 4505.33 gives 32.99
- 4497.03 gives 29.52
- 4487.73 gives 24.93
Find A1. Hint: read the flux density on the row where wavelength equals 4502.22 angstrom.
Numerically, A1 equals 30.37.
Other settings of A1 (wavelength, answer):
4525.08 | 27.02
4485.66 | 28.52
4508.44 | 29.06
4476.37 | 30.55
